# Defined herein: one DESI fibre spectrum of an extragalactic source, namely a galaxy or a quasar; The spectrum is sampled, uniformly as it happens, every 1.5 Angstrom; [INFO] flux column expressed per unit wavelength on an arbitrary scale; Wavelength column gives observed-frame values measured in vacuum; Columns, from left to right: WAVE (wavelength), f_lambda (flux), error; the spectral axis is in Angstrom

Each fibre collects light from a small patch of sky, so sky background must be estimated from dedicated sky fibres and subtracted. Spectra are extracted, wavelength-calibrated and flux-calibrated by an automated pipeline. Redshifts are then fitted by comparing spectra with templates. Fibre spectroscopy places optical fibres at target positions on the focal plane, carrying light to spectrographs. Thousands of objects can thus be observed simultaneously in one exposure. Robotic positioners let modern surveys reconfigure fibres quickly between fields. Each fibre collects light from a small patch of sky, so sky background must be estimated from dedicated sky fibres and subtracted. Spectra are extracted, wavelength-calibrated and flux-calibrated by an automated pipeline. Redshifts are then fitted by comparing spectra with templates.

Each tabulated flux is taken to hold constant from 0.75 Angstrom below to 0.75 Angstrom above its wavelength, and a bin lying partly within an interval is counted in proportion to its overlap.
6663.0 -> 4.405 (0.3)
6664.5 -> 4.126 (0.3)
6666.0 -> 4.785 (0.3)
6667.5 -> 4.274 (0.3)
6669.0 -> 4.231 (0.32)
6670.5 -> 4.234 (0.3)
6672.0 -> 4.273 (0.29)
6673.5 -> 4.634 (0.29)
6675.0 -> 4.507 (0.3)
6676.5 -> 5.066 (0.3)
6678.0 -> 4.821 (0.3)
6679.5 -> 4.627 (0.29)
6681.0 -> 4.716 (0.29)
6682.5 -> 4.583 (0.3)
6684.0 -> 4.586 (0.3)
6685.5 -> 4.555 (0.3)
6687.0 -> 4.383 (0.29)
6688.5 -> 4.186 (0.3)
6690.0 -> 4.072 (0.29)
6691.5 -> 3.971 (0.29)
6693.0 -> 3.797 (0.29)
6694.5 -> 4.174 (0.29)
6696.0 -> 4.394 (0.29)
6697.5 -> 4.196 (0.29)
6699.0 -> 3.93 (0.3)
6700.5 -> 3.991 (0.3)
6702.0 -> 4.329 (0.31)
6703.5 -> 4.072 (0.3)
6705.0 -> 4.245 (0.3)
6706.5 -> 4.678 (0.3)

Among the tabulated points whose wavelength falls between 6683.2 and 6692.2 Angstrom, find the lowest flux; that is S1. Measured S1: 3.971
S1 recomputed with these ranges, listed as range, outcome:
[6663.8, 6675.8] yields 4.126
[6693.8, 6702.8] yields 3.93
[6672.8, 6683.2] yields 4.507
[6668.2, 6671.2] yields 4.231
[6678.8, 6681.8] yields 4.627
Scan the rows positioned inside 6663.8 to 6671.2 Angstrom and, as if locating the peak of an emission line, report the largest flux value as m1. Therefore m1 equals 4.785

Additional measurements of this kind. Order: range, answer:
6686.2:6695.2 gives 4.383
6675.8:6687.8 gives 5.066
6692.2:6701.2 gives 4.394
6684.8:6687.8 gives 4.555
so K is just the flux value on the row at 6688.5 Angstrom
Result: 4.186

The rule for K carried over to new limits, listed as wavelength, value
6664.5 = 4.126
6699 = 3.93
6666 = 4.785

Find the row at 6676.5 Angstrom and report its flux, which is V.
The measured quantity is 5.066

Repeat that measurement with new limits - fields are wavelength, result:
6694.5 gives 4.174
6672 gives 4.273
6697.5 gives 4.196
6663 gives 4.405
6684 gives 4.586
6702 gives 4.329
